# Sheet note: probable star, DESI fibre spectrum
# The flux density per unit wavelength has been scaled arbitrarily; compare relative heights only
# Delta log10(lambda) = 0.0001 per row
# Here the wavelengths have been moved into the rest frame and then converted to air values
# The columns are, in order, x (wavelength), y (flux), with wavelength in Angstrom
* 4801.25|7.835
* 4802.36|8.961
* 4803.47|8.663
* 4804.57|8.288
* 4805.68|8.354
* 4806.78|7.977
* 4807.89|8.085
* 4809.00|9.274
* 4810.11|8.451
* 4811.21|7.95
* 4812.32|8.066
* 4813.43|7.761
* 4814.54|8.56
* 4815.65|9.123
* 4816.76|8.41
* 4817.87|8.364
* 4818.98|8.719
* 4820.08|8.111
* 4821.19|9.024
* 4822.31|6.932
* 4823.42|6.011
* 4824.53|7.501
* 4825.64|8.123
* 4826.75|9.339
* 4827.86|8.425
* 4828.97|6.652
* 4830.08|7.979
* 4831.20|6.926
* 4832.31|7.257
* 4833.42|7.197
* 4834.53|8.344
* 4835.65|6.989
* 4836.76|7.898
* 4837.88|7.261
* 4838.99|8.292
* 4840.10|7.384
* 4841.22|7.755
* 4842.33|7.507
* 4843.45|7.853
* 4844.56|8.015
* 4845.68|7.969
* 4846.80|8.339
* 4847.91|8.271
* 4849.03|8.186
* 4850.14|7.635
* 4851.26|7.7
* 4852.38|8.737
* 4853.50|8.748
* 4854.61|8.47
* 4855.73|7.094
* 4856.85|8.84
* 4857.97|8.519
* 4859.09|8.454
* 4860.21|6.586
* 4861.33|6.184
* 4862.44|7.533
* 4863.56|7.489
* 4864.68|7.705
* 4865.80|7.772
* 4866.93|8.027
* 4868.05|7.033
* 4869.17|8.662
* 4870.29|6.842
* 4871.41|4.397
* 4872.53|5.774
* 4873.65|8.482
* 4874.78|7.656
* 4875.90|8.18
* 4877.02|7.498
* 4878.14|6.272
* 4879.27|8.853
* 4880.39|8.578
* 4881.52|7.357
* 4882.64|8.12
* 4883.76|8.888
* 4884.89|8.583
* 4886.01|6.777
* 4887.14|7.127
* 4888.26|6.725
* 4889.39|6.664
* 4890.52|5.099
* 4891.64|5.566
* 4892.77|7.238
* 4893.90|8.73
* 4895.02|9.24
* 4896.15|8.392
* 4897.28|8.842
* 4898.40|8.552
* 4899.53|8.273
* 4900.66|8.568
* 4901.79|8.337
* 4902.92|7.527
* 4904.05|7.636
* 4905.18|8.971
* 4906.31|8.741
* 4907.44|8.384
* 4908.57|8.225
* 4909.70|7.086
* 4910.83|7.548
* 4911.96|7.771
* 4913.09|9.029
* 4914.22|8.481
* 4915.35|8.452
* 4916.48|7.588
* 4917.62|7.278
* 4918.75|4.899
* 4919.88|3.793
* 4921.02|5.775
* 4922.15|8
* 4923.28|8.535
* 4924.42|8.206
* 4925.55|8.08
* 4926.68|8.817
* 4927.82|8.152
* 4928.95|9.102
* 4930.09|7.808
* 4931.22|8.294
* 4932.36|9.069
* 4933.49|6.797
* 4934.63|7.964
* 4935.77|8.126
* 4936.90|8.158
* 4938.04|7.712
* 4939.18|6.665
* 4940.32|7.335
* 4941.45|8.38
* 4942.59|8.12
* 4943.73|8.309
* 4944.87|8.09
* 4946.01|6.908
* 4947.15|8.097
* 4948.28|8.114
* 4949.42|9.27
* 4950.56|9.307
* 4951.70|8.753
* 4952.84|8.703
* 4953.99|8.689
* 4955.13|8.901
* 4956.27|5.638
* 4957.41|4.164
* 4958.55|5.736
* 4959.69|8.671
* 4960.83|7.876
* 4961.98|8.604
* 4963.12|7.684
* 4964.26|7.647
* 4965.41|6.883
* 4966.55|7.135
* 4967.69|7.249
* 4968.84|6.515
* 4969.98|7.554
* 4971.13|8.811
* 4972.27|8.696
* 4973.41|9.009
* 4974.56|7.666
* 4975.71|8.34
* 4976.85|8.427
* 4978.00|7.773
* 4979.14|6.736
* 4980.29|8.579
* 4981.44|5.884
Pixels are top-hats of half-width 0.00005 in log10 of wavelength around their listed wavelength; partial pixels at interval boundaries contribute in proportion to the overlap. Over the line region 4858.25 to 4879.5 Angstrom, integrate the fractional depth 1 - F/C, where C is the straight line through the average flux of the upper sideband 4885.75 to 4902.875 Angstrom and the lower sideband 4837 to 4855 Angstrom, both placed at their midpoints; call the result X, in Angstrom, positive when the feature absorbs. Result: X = 1.3 Angstrom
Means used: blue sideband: 8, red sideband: 7.62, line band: 7.33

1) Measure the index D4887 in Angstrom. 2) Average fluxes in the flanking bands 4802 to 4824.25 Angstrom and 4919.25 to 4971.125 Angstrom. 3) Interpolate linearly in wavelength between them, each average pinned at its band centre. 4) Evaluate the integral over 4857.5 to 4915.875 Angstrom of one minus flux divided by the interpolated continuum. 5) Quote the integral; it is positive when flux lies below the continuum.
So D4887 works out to 1.7 Angstrom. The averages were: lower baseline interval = 8.24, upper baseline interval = 7.73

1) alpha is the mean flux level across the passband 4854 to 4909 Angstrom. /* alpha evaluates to 7.7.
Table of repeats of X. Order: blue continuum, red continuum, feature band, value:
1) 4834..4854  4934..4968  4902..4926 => 0.6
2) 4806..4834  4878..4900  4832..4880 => 1.2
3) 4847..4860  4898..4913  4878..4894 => 1.6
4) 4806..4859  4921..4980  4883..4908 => 0.3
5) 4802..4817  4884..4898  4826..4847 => 0.9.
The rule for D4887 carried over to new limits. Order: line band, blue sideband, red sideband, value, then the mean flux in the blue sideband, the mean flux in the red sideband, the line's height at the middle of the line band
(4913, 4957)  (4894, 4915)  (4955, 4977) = 0.3 Angstrom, 8.32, 7.52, 7.93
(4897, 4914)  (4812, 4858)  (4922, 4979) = -0.6 Angstrom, 7.95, 7.92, 7.93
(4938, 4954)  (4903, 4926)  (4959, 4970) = -1.2 Angstrom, 7.62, 7.56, 7.58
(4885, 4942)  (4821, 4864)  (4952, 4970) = -1.6 Angstrom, 7.77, 7.37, 7.53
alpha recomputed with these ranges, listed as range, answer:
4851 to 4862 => 7.94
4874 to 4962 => 7.8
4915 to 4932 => 7.52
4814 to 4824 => 8.13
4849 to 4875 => 7.59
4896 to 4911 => 8.23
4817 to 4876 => 7.72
